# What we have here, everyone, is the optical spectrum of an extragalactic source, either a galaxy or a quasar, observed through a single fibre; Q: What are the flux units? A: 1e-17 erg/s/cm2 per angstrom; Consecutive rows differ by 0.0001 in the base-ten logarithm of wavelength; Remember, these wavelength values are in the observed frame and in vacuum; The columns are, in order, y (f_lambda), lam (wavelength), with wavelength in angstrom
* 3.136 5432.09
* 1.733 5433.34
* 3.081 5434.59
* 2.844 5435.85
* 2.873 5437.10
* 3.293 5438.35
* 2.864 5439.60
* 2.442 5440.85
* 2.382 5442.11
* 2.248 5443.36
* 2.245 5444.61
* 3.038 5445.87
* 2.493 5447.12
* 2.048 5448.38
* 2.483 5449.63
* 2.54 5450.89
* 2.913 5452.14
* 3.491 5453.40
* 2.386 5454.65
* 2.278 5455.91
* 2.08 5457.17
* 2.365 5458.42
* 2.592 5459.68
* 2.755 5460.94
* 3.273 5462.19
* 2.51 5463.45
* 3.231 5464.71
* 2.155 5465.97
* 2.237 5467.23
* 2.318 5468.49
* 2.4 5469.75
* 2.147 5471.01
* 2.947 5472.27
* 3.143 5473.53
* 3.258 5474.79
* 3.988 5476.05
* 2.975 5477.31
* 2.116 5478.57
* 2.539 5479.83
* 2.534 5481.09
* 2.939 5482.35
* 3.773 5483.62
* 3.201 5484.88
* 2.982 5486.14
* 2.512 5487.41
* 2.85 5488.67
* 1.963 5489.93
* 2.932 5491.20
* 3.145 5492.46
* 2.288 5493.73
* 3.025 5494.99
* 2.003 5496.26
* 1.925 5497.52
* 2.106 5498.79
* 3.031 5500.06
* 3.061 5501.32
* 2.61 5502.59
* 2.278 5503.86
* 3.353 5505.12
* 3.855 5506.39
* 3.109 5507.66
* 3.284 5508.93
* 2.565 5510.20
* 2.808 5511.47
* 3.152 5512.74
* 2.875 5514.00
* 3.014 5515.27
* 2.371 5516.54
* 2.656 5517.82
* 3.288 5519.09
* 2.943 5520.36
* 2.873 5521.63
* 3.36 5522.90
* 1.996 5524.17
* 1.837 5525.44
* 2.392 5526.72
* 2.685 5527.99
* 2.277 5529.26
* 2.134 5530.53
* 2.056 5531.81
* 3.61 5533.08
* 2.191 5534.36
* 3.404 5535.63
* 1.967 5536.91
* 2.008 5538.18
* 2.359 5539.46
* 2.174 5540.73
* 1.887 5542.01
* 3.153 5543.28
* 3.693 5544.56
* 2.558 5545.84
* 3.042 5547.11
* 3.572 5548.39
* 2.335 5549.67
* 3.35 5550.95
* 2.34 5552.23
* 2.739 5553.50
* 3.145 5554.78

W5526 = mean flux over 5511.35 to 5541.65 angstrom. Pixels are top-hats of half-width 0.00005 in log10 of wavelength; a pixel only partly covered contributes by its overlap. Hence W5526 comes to 2.59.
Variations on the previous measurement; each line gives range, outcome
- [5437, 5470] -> 2.59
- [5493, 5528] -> 2.74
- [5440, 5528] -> 2.71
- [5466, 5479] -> 2.74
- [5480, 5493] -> 2.87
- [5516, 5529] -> 2.63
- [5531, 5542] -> 2.43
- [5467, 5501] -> 2.72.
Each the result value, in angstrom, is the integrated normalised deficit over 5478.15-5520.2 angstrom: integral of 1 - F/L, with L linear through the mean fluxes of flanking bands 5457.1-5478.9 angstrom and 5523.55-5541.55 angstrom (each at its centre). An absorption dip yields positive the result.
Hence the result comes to -4.2 angstrom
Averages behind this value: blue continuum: 2.72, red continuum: 2.36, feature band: 2.8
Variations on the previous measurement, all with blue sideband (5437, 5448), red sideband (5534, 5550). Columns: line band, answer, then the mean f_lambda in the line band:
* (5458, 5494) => -1.8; 2.77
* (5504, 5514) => -1.7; 3.1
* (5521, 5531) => 0.8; 2.45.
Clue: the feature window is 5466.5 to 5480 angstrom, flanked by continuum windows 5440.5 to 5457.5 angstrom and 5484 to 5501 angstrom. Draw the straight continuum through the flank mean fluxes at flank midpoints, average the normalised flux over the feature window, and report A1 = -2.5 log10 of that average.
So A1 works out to -0.06 mag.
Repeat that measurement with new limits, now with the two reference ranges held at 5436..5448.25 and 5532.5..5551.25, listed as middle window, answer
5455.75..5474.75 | 0.03 mag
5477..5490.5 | -0.03 mag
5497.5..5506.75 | -0.04 mag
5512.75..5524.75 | -0.05 mag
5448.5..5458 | 0.04 mag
